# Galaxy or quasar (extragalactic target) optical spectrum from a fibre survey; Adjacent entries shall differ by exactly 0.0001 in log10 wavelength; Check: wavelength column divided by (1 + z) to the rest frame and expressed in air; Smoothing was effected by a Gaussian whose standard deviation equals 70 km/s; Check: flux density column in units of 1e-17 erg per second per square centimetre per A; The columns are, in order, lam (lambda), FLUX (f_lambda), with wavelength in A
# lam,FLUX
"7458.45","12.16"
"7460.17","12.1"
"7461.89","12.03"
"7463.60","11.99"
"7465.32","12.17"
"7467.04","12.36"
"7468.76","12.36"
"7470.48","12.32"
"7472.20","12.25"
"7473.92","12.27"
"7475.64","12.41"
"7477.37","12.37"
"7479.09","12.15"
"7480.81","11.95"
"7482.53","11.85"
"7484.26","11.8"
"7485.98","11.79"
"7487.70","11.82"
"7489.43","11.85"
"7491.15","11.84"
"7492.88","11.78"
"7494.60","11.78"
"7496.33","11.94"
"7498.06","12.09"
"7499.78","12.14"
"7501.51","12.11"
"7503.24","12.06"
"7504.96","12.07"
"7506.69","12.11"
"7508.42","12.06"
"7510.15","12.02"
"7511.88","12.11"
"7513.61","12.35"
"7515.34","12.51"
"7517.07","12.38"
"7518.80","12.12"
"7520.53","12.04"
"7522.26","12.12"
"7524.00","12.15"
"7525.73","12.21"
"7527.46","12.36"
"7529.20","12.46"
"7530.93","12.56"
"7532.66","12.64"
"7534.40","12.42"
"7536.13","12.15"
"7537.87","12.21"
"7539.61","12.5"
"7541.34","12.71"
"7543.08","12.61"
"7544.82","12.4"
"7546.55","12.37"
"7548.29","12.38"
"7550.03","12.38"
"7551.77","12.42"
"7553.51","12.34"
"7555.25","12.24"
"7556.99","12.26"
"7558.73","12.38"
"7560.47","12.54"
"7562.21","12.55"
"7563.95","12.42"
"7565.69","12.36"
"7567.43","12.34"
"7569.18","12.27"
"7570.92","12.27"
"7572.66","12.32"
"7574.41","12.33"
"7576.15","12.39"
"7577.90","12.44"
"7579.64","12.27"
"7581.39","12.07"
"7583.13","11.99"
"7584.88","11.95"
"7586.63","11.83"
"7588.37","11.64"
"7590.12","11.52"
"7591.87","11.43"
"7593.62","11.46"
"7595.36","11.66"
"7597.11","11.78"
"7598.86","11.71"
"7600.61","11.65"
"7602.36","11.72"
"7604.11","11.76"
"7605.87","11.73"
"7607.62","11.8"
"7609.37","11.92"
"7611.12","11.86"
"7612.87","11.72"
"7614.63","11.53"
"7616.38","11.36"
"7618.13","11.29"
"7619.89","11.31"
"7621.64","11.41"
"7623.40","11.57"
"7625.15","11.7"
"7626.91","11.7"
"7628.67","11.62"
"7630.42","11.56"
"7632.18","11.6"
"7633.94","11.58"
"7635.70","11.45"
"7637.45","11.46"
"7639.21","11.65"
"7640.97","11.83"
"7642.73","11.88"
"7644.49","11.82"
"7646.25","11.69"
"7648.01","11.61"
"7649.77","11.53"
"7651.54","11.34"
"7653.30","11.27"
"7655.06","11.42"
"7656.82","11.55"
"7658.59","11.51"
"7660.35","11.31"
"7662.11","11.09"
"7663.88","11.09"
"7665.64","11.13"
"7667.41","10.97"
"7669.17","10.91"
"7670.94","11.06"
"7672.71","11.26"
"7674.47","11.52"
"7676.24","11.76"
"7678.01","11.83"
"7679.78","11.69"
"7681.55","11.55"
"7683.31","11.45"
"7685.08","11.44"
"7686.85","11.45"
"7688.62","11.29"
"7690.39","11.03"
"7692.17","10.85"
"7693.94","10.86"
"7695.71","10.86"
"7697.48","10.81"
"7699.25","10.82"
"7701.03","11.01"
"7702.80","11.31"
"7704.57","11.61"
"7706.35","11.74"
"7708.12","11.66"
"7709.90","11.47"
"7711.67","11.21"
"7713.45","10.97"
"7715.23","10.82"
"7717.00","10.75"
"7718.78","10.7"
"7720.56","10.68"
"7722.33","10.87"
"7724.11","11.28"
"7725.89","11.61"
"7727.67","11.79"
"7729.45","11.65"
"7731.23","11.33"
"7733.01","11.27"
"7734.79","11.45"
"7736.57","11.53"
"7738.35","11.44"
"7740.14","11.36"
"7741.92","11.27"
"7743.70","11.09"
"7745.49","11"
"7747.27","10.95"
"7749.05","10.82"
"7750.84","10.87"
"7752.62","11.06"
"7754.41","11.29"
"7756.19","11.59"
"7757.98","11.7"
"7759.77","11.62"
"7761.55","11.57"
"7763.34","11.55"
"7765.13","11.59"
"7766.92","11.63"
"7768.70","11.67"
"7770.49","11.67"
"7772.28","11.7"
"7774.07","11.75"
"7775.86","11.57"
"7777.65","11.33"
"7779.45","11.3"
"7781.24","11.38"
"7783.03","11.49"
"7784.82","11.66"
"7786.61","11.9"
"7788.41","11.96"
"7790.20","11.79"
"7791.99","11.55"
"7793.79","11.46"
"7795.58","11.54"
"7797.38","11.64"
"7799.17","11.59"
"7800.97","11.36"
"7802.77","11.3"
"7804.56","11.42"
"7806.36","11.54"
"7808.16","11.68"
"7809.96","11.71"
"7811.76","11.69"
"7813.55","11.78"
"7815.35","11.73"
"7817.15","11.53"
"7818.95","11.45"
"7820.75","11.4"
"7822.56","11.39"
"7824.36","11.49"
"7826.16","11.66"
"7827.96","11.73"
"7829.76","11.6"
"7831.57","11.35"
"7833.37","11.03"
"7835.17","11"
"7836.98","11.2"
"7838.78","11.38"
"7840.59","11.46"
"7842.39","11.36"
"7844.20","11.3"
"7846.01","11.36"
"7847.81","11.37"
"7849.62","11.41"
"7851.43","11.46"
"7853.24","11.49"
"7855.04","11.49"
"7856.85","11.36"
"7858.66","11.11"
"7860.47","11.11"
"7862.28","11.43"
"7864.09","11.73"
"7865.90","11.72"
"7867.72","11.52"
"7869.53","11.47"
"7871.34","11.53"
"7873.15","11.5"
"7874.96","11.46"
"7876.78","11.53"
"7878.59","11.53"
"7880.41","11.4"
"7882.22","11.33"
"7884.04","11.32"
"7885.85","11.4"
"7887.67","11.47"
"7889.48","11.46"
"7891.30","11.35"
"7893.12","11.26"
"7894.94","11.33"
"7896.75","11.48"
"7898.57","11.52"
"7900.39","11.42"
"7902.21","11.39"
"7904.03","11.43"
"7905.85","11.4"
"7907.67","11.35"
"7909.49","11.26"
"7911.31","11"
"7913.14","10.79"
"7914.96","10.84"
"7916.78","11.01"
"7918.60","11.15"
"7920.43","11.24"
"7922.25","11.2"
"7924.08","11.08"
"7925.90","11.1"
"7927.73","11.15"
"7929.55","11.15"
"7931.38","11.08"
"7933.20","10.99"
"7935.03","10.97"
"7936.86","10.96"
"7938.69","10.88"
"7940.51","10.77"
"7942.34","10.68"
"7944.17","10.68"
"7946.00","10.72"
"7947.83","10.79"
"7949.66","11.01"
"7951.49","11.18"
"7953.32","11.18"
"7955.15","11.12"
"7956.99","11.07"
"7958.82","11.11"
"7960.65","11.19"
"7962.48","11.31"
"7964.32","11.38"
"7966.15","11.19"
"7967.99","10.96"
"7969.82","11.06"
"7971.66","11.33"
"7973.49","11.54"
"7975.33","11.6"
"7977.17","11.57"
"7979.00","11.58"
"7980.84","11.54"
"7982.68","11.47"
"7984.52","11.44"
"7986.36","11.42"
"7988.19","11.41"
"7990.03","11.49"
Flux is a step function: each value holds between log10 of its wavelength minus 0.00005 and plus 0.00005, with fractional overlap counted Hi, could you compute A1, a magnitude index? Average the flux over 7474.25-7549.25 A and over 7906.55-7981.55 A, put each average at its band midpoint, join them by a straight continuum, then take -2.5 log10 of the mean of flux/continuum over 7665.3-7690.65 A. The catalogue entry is 0.04 mag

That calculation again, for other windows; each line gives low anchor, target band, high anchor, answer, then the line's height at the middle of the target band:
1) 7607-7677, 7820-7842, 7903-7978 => -0.014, 11.2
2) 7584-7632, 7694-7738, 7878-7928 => 0.027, 11.5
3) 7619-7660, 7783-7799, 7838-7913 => -0.020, 11.5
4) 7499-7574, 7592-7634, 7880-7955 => 0.042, 12.1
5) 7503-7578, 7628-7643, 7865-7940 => 0.040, 12.1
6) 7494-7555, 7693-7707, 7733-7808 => 0.055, 11.7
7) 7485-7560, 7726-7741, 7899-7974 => 0.016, 11.6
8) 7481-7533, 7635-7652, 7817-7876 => 0.018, 11.8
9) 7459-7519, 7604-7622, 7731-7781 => 0.015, 11.8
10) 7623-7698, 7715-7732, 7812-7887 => 0.025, 11.4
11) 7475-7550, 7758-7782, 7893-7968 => -0.004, 11.5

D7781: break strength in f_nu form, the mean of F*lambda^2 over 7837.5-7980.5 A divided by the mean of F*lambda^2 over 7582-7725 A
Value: 1.05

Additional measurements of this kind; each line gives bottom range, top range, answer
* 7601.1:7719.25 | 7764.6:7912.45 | 1.05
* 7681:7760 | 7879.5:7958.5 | 1.04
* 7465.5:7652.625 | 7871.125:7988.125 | 1.03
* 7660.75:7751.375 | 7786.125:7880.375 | 1.06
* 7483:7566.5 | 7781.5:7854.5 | 1.02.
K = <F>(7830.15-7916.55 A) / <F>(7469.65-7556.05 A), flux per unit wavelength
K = 0.9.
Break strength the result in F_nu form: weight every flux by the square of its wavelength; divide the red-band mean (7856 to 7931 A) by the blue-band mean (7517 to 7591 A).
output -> 1.01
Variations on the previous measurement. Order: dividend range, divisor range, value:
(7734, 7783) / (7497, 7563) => 0.98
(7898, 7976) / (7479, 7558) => 1.02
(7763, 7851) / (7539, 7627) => 1.02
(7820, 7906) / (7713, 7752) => 1.06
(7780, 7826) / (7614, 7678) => 1.05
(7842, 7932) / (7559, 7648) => 1.03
